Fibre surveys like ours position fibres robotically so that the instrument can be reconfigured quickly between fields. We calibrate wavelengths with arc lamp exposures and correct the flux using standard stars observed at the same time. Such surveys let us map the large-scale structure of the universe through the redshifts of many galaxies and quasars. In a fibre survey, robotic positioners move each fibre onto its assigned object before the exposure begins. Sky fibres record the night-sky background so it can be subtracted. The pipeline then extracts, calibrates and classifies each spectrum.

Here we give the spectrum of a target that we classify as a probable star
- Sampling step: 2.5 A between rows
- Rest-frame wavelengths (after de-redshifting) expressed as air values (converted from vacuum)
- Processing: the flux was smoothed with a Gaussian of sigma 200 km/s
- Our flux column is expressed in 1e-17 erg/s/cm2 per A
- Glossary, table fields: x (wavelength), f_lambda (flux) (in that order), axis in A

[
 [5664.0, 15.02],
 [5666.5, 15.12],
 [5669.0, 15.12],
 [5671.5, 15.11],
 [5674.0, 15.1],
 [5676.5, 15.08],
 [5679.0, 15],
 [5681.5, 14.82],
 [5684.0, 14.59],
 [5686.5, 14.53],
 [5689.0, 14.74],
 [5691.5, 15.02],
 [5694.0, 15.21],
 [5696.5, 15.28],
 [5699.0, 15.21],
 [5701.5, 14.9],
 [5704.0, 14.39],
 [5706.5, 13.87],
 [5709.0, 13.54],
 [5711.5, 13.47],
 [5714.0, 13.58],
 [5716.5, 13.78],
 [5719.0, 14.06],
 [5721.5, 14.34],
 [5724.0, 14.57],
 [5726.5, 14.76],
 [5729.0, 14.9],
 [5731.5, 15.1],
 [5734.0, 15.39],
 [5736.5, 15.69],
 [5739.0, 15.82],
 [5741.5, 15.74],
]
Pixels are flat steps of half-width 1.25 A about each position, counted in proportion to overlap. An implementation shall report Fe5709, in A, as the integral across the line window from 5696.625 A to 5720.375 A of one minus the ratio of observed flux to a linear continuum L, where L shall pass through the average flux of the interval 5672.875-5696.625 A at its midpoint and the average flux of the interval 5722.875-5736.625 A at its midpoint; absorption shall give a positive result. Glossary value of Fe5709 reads 1.31 A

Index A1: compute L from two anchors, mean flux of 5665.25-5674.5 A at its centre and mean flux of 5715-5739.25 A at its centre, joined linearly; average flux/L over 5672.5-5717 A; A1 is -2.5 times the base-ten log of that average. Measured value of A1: 0.029 mag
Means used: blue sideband 15.1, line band 14.6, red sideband 14.8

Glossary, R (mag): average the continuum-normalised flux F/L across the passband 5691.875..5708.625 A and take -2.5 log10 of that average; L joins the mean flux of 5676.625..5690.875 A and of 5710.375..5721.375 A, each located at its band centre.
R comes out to -0.04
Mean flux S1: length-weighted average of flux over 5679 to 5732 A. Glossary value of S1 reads 14.5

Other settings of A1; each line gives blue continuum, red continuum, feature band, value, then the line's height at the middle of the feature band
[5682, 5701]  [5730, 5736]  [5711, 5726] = 0.08 mag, 15.2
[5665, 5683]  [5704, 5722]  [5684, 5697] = -0.03 mag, 14.5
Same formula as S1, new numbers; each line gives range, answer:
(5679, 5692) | 14.7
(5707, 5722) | 13.8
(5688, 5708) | 14.8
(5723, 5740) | 15.2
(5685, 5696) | 14.9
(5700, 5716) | 14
